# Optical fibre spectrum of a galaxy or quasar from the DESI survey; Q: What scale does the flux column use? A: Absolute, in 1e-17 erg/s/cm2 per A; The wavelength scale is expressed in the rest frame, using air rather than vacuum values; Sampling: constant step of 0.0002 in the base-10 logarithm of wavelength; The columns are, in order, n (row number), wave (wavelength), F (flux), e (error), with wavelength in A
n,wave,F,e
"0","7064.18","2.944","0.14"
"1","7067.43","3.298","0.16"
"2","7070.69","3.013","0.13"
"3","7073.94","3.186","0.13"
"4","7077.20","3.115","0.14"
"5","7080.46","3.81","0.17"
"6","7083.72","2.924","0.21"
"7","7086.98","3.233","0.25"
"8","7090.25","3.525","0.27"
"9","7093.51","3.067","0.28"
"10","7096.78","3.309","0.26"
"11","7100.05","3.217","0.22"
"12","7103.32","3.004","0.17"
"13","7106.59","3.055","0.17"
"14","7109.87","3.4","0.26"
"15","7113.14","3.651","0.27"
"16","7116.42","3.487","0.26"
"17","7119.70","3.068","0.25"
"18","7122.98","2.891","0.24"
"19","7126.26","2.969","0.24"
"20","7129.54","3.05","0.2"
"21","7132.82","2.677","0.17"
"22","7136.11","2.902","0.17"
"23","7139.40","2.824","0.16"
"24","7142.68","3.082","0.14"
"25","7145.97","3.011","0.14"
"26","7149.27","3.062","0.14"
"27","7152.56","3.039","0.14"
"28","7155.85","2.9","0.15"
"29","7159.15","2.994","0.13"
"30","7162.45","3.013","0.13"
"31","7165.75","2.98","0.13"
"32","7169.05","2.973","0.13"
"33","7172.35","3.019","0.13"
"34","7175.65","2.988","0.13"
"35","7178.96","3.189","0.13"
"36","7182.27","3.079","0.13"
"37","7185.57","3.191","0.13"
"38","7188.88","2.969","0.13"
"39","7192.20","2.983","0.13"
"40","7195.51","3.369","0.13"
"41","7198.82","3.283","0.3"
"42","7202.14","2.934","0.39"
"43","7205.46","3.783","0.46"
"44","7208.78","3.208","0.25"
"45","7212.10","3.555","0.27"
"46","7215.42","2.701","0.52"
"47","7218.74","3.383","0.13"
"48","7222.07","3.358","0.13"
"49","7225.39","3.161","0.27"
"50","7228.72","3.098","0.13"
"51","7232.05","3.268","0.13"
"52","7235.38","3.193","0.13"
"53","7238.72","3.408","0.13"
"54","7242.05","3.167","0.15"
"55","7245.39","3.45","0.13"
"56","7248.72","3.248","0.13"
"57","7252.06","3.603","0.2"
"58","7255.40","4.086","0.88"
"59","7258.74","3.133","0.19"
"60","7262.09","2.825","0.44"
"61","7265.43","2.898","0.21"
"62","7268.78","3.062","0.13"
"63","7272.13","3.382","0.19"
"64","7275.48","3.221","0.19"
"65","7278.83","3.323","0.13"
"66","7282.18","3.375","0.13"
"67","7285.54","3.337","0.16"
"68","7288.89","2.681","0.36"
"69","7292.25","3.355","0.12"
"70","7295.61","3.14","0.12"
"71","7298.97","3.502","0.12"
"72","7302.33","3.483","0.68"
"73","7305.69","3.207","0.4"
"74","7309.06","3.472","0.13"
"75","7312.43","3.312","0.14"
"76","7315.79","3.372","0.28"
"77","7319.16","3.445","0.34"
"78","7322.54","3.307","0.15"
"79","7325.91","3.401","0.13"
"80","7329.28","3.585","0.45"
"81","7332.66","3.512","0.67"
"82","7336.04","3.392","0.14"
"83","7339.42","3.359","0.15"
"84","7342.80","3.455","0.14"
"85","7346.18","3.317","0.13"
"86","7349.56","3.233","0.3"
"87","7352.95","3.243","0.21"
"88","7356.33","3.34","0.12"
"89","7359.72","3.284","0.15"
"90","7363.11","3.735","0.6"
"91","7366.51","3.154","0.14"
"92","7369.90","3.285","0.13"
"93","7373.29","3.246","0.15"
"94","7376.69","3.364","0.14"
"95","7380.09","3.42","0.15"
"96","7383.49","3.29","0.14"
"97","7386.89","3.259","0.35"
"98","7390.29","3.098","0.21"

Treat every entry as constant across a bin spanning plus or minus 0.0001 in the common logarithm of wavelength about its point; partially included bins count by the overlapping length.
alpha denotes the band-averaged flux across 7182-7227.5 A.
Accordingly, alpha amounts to 3.21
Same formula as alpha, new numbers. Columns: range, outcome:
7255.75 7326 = 3.26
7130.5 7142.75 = 2.86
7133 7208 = 3.07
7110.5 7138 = 3.1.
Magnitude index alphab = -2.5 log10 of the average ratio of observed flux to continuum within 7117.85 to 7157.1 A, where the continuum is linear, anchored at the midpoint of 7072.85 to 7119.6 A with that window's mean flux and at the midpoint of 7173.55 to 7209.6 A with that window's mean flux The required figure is 0.10 mag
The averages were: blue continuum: 3.28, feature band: 2.96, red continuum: 3.18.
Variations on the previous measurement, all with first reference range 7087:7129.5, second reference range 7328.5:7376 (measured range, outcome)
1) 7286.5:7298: 0.075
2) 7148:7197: 0.070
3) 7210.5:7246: 0.015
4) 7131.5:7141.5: 0.148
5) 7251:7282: 0.010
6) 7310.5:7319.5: -0.010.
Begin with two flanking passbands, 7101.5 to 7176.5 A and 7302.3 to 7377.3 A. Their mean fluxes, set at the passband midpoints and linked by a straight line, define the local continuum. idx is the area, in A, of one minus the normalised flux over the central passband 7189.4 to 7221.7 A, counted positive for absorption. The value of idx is -0.89 A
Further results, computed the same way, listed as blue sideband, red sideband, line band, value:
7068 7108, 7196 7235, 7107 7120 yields -0.8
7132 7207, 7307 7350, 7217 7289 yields -0.7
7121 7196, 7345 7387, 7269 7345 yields -2.6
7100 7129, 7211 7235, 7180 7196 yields 0.5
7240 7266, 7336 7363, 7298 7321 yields -0.4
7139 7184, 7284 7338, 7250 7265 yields -0.6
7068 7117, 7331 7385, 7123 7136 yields 1.5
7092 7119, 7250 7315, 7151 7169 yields 1.6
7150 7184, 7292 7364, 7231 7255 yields -1.4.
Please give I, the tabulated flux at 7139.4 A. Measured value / 2.824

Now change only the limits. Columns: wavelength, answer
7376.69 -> 3.364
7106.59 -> 3.055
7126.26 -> 2.969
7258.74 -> 3.133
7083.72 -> 2.924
